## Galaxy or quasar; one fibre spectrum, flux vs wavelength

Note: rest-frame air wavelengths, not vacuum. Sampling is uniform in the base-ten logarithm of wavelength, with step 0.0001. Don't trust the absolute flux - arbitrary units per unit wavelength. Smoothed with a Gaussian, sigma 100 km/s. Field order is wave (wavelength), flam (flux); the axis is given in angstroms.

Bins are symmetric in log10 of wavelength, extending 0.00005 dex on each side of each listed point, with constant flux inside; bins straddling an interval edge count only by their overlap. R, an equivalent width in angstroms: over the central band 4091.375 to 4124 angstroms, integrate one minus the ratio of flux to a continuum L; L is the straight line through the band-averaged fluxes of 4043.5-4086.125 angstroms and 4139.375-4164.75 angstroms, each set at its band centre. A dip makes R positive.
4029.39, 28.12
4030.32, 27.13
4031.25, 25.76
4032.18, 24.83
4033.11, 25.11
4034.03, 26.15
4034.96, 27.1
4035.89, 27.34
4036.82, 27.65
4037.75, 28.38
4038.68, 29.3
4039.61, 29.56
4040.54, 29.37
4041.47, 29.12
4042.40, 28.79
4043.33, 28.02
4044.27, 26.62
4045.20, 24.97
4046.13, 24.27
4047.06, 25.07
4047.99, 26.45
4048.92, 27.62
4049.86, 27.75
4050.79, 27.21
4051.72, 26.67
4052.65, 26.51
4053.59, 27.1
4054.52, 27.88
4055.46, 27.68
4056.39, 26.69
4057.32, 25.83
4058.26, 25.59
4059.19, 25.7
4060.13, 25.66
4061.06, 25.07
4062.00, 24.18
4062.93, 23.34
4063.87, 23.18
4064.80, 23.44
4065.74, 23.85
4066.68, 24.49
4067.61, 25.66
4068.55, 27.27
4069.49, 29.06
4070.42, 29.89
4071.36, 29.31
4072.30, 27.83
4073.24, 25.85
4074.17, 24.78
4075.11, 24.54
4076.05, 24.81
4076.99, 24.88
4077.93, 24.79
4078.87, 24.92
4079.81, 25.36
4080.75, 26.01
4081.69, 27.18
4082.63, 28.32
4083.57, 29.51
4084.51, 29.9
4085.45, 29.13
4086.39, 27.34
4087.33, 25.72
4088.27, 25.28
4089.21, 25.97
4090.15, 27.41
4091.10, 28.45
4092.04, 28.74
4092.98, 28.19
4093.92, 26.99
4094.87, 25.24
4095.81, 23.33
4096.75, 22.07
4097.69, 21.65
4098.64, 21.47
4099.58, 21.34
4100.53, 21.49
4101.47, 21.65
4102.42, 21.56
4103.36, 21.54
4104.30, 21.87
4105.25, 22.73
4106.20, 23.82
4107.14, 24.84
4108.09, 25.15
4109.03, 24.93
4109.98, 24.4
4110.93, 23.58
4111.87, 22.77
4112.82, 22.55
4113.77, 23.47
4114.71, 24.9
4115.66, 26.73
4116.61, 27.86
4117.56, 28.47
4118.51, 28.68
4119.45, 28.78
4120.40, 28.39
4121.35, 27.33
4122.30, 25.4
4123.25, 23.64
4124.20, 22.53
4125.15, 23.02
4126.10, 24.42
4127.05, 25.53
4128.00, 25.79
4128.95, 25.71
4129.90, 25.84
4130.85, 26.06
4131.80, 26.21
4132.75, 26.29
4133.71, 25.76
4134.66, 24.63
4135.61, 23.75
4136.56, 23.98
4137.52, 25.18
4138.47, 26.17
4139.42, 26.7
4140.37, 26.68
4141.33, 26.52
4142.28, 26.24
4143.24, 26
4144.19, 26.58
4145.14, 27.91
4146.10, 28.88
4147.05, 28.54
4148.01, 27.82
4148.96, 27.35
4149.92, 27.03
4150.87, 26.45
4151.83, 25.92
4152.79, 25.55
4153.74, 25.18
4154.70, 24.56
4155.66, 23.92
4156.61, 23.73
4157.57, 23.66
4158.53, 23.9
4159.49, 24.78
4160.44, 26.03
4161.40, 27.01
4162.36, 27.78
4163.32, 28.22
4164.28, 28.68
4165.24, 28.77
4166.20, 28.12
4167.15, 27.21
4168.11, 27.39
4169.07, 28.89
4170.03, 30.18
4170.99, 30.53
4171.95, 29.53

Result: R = 2.1 angstroms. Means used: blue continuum 26.3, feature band 24.6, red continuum 26.3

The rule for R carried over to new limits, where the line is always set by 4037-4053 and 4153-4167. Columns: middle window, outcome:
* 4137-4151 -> -0.37 angstroms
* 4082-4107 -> 1.68 angstroms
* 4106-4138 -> 1.43 angstroms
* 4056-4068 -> 1.06 angstroms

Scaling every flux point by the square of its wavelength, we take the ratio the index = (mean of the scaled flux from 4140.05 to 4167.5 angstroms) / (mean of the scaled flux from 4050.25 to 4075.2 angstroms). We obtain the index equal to 1.06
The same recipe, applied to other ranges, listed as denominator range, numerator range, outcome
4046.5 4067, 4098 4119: 0.95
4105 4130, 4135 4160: 1.04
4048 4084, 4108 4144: 1.00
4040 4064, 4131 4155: 1.04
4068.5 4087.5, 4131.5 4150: 1.01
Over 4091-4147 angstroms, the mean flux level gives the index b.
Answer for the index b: 25.1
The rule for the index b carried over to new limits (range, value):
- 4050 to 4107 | 25.6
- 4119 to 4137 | 25.4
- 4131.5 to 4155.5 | 26.2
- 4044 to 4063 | 26.2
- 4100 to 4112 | 23.1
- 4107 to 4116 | 24.3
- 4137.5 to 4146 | 26.6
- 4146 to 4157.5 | 26.1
